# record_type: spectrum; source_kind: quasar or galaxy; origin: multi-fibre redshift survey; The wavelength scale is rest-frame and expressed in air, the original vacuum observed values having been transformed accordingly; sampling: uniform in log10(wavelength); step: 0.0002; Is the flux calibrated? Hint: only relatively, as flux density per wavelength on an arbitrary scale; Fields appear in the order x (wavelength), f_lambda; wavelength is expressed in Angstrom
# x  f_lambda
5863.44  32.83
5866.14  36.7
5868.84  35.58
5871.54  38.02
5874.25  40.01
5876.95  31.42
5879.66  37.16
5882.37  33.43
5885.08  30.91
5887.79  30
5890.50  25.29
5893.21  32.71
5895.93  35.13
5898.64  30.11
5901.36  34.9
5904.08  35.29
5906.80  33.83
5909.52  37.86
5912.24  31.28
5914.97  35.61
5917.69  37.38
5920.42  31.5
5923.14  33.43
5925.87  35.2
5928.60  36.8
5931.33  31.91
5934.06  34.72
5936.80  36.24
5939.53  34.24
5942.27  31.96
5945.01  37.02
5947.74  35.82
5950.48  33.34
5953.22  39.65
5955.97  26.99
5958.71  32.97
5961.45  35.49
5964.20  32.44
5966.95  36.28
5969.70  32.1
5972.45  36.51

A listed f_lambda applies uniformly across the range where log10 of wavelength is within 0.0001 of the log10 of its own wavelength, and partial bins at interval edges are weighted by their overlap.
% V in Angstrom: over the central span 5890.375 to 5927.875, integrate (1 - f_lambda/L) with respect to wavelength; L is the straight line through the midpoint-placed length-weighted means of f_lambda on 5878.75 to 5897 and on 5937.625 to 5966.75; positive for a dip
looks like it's -1.4 Angstrom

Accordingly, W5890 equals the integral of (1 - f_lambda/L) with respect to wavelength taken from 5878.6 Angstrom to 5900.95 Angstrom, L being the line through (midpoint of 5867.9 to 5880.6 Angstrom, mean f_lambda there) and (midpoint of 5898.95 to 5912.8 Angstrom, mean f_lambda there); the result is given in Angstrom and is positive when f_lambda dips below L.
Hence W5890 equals 2.26 Angstrom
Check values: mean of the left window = 36.4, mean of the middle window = 31.9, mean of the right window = 34.5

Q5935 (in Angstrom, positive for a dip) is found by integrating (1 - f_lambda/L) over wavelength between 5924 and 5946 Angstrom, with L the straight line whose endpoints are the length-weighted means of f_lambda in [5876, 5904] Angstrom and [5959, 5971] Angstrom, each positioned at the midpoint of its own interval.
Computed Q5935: -0.9 Angstrom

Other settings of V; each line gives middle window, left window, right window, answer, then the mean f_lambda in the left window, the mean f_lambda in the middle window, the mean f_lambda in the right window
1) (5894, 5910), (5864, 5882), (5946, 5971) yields 0.5 Angstrom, 36.2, 34.3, 34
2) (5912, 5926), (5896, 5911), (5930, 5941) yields 0.1 Angstrom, 34.4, 34.2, 34.3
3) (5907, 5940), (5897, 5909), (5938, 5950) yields -0.4 Angstrom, 33.9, 34.7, 34.7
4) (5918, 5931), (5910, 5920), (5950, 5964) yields 0.1 Angstrom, 34.7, 34.3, 33.6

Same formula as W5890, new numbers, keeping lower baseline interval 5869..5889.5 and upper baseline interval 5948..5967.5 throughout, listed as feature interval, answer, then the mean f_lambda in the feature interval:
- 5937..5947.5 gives -0.2 Angstrom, 34.8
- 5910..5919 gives -0.2 Angstrom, 35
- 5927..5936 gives -0.2 Angstrom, 34.6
